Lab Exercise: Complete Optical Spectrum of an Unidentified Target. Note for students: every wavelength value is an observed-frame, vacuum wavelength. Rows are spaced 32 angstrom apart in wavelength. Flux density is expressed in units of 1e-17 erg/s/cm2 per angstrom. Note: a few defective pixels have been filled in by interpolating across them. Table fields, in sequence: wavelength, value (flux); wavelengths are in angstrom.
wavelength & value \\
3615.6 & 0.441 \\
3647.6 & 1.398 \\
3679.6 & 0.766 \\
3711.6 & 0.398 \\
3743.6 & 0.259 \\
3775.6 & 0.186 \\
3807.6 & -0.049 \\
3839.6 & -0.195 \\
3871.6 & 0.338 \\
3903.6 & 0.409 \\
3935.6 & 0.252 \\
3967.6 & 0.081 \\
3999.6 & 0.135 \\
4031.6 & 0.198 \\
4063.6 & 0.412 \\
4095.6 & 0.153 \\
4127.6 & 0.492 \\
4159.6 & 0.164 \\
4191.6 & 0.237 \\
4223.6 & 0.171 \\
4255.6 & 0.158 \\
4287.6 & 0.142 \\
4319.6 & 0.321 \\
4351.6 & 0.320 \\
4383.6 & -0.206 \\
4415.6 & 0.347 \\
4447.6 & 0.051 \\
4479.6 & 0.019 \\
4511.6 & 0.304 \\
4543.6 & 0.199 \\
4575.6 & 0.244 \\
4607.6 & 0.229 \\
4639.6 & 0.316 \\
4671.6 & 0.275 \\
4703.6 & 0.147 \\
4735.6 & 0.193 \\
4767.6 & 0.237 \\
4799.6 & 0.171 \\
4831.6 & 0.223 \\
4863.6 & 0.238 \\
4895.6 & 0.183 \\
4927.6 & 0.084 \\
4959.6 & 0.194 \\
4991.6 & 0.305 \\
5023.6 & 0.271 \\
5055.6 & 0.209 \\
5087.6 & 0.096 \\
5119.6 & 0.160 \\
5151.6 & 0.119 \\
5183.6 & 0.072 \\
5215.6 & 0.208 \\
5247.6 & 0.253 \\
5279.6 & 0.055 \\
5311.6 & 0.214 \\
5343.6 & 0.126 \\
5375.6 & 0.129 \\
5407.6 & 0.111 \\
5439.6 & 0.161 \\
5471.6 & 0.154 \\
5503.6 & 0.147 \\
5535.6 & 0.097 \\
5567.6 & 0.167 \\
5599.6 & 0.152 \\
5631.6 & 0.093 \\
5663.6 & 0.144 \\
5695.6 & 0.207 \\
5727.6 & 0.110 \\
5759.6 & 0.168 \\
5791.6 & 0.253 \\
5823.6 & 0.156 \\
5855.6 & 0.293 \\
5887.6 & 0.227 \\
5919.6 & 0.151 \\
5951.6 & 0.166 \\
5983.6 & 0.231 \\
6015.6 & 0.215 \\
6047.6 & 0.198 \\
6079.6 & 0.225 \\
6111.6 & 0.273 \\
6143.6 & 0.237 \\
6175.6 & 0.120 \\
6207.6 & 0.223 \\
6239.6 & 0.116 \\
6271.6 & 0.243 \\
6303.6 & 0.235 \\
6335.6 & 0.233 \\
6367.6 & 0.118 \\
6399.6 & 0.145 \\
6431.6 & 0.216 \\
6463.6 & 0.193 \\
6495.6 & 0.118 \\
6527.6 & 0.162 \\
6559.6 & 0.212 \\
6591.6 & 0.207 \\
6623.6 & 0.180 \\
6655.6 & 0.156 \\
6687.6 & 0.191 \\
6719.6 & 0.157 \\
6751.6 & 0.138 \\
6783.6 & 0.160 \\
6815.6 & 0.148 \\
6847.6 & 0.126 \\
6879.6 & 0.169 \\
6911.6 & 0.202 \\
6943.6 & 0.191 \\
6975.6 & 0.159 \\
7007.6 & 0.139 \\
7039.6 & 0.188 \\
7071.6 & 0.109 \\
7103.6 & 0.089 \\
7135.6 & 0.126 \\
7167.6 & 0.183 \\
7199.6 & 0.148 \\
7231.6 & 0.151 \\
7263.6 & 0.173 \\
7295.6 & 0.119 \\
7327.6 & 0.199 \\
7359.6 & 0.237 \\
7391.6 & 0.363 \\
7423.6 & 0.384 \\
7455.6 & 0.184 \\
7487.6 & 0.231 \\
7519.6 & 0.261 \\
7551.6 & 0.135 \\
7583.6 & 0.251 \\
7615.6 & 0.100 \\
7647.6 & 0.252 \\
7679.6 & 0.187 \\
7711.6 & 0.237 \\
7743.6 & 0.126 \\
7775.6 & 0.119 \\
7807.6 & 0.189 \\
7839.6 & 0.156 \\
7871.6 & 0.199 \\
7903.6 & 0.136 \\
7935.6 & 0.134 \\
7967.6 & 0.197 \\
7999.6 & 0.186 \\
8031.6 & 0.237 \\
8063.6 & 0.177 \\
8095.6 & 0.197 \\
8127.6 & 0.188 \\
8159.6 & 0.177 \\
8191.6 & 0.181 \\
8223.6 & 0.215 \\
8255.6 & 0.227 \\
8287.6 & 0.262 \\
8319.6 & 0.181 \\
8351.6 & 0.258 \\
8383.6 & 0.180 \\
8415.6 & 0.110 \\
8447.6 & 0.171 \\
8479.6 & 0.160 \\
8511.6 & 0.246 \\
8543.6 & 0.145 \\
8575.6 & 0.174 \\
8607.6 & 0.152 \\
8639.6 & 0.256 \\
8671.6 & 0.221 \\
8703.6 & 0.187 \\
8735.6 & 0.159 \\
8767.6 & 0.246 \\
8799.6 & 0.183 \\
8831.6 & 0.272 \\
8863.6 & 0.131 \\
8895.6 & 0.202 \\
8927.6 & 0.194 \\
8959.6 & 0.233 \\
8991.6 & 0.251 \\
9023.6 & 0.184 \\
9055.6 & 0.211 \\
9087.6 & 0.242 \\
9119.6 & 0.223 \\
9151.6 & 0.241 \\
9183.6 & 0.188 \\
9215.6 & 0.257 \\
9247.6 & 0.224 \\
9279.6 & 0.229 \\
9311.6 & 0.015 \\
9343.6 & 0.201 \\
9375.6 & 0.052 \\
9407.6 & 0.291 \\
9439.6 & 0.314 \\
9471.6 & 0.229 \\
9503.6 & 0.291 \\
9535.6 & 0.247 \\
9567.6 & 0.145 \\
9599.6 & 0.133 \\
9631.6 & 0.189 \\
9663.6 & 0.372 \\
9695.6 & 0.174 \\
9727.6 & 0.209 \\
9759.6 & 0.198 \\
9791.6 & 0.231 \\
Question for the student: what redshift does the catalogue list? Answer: 0.987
